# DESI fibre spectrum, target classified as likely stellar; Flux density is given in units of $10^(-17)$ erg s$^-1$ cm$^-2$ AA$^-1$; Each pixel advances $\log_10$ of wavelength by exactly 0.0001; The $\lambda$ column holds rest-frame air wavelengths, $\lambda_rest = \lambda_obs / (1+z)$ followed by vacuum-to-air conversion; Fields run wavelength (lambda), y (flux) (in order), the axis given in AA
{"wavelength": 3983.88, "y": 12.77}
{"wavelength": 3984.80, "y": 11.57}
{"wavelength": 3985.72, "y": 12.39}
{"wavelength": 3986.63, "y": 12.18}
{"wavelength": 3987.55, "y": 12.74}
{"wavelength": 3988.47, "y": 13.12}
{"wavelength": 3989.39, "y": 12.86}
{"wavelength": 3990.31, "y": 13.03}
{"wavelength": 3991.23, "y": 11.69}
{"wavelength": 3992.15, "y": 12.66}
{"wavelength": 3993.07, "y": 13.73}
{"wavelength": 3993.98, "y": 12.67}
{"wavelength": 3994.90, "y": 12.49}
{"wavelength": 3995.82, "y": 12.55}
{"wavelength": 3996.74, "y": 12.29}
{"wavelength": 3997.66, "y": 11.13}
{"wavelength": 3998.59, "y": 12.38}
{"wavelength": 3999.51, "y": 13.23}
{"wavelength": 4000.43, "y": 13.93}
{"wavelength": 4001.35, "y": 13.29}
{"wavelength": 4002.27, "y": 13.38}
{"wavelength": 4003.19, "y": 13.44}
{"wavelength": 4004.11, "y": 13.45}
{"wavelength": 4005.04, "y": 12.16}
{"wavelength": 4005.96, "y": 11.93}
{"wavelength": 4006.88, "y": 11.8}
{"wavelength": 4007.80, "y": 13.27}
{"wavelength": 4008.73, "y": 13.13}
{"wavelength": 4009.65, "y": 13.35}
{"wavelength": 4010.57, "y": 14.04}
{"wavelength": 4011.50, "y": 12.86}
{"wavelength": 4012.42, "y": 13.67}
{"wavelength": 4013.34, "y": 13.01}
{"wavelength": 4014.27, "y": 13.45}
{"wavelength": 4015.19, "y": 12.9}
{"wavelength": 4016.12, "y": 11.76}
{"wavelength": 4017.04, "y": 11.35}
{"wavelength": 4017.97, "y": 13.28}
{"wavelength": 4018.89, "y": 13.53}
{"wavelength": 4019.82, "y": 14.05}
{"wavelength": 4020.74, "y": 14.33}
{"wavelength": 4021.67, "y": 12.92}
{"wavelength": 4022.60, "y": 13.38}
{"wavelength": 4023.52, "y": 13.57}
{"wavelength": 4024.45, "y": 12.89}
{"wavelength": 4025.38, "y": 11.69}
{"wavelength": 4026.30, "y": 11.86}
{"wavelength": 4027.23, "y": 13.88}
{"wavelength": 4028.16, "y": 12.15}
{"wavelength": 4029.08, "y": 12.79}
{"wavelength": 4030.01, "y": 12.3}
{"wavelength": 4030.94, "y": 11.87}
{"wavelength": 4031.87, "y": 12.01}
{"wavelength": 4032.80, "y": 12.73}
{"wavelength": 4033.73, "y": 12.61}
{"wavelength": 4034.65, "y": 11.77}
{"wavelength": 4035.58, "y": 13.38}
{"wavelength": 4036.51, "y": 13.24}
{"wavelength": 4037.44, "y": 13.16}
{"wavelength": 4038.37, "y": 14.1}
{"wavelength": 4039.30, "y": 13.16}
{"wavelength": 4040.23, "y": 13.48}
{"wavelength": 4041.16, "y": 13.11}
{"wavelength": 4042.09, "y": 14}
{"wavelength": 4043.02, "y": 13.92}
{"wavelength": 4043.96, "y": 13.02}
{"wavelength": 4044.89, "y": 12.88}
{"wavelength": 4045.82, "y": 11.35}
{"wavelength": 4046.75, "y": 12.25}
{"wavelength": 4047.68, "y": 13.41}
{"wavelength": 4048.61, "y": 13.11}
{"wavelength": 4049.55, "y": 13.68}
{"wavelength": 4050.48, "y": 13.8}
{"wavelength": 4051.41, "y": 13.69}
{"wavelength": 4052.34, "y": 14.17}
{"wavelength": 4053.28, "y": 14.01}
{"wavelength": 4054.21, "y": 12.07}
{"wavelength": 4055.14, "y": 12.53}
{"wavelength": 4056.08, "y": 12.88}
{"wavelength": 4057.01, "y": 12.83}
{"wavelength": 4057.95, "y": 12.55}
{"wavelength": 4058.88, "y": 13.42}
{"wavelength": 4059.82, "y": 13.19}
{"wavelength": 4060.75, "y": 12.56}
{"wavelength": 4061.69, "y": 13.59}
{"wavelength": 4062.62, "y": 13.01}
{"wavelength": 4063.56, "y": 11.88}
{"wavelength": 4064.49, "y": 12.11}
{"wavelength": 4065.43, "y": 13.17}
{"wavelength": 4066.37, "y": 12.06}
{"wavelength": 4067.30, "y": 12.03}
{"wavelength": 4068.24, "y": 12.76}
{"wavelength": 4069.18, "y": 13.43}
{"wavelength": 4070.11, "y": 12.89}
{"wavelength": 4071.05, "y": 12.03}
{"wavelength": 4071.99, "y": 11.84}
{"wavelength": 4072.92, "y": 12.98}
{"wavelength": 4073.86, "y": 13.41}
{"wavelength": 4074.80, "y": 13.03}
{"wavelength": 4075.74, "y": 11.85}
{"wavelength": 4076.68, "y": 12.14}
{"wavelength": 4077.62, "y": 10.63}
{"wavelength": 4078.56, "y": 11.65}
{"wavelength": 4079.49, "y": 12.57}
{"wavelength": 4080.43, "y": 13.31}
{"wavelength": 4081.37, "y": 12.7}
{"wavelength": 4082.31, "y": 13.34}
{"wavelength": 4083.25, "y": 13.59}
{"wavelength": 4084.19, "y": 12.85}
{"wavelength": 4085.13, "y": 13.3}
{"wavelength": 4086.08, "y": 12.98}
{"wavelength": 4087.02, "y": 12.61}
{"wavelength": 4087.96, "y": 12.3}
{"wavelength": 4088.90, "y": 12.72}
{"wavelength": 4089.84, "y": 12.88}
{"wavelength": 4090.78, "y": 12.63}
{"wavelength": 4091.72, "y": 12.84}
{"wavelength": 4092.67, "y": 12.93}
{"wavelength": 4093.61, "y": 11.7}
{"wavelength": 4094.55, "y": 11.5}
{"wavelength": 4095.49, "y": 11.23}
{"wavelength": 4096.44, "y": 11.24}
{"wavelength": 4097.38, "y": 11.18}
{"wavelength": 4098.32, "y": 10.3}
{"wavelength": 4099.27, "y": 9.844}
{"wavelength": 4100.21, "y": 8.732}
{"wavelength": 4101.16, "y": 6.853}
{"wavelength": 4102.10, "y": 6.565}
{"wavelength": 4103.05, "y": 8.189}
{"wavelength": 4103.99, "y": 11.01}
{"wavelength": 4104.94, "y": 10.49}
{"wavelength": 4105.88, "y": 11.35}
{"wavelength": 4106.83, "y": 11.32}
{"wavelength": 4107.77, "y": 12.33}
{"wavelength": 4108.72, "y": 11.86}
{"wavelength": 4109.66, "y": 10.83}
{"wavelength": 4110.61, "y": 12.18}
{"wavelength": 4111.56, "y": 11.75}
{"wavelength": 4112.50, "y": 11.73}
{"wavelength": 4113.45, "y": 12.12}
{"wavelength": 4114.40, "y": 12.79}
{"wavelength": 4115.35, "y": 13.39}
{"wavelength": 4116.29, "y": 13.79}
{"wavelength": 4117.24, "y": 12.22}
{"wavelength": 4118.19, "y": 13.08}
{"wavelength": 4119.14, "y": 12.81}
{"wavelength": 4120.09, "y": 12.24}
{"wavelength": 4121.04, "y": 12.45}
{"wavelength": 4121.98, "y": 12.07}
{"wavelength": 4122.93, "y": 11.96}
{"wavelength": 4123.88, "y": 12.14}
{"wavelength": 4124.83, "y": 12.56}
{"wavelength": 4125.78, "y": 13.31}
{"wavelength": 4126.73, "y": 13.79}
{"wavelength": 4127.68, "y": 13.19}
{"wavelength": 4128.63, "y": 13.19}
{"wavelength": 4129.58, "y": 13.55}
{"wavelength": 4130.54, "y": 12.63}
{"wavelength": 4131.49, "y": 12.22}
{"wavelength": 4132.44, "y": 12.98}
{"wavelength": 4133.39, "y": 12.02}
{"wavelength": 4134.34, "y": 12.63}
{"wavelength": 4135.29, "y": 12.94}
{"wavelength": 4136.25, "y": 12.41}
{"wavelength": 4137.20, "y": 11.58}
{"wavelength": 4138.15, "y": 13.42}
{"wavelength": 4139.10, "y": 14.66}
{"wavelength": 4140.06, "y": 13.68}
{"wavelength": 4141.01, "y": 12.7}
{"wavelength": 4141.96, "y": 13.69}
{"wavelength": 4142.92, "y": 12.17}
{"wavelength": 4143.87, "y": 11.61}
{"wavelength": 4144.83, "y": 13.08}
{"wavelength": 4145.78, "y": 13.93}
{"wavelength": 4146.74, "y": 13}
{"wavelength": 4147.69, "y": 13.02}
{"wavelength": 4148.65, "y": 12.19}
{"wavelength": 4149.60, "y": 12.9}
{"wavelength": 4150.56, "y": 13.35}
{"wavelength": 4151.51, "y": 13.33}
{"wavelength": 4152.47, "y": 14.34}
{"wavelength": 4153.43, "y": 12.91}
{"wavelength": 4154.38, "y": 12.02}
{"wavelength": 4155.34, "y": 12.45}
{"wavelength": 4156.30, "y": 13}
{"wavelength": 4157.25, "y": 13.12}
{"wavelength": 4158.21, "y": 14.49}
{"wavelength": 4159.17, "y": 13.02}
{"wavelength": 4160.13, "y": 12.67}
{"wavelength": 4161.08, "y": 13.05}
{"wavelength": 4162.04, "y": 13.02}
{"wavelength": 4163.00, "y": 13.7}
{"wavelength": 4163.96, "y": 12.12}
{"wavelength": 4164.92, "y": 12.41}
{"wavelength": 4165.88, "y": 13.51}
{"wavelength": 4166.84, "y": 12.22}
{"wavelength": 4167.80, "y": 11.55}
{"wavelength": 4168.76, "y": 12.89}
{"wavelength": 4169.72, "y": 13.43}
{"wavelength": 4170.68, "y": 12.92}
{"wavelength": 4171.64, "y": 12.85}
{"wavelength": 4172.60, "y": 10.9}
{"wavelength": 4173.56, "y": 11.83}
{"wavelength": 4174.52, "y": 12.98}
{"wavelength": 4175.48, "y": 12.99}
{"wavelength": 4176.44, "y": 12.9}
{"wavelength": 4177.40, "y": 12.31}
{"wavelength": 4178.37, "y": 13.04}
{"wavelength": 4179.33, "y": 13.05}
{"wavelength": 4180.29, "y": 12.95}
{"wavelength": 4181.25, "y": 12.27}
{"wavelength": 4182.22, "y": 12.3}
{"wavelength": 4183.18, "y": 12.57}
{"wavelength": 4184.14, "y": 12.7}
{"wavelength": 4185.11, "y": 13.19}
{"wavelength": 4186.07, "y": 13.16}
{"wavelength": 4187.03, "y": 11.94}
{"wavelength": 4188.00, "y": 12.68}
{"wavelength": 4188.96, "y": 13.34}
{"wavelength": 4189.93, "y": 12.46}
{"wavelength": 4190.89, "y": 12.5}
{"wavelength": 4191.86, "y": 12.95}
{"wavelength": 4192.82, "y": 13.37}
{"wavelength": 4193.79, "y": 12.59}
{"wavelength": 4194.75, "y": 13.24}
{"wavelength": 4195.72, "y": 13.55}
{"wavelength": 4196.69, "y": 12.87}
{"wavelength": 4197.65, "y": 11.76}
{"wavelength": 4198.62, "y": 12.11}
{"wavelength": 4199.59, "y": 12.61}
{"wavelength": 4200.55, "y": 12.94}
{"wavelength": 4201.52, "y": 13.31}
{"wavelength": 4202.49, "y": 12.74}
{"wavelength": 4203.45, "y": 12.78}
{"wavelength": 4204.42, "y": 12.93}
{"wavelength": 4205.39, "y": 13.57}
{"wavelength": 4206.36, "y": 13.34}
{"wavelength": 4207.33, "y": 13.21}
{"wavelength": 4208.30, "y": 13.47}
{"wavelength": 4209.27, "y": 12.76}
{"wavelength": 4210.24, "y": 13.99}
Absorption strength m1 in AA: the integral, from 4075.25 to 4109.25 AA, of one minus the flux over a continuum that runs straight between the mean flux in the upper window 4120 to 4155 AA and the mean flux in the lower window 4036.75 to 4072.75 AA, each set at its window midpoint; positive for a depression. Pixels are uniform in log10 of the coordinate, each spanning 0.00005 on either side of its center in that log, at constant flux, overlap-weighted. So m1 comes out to 3.7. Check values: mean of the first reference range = 13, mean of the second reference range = 12.9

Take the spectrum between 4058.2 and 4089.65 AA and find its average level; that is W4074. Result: 12.7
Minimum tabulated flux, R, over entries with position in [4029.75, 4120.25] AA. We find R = 6.565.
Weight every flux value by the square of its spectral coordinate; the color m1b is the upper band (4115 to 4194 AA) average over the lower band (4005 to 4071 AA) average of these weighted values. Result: 1.05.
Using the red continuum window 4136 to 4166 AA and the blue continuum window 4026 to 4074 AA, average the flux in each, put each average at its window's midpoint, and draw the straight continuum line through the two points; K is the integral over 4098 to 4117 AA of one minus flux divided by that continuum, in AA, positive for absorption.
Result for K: 3.0 AA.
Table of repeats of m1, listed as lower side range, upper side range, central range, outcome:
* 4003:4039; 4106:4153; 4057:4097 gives 0.8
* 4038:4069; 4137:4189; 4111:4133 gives 0.4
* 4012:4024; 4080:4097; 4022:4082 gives 0.4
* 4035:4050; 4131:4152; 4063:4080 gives 1.0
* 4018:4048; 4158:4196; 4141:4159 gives -0.3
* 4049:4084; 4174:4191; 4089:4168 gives 2.9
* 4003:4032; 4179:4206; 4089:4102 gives 1.9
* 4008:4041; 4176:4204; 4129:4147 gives -0.1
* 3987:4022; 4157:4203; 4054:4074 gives 0.3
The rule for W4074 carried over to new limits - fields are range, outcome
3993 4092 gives 12.9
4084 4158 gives 12.2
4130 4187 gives 12.8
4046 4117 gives 12.2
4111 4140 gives 12.7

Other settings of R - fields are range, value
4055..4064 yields 11.88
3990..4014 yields 11.13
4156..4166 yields 12.12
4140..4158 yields 11.61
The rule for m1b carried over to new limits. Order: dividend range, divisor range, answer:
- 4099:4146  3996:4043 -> 0.98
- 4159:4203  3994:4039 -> 1.07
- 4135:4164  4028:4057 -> 1.06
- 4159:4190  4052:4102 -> 1.09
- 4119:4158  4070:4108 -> 1.13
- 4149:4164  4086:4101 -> 1.17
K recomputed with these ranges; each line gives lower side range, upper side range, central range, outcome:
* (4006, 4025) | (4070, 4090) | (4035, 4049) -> -0.3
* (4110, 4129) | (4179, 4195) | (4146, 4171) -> -0.5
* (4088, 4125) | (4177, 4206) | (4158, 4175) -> -0.4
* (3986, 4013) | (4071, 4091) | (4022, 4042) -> -0.1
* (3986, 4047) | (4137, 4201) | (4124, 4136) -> 0.0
